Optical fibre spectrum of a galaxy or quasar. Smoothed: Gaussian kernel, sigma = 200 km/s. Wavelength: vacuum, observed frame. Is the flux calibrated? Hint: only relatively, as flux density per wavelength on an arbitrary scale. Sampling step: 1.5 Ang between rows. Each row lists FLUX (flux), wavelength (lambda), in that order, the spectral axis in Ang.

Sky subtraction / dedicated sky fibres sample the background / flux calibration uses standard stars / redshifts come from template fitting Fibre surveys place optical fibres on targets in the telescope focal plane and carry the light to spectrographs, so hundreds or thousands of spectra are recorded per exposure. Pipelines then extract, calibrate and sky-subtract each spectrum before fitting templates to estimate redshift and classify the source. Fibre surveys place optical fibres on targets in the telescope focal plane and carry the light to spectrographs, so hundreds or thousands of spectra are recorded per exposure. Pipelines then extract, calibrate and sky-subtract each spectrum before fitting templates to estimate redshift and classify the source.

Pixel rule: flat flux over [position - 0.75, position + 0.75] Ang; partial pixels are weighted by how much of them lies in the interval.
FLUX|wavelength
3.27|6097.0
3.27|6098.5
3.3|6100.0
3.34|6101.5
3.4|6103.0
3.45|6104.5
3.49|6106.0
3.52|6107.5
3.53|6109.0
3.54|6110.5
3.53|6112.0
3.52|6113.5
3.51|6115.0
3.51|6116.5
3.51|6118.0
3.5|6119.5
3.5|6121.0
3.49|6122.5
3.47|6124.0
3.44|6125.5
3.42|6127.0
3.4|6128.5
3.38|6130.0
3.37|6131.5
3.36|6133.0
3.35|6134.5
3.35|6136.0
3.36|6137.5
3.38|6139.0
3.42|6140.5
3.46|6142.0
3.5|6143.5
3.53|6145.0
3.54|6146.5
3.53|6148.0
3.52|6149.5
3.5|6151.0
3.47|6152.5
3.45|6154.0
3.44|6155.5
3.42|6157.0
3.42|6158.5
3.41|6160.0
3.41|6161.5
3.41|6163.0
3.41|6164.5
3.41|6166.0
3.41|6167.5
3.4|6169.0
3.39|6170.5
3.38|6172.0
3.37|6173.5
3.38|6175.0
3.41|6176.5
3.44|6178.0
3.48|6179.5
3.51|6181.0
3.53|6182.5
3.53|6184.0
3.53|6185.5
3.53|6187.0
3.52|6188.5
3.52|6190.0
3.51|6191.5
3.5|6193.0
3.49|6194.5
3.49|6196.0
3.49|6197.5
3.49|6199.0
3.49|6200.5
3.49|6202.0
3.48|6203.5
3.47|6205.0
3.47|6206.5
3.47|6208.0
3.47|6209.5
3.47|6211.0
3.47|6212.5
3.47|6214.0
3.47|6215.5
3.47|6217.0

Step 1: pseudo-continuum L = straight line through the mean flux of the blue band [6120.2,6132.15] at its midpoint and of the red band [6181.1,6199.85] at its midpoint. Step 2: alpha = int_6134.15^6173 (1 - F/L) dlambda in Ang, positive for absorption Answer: 0.4 Ang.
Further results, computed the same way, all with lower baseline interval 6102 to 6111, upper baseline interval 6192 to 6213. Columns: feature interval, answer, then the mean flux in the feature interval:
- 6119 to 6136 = 0.3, 3.42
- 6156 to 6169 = 0.3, 3.41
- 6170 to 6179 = 0.2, 3.4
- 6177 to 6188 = -0.1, 3.51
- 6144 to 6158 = 0.0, 3.49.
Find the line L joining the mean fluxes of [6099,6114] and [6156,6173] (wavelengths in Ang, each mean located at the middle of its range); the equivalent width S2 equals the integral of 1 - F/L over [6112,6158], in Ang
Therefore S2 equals -0.29 Ang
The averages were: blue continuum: 3.46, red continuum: 3.41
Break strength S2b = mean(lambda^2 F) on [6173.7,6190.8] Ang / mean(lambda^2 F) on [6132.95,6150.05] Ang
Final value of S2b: 1.03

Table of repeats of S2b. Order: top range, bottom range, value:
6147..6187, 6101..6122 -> 1.01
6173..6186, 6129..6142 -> 1.04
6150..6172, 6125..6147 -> 1.01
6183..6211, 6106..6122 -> 1.02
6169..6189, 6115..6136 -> 1.02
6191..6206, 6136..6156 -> 1.02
